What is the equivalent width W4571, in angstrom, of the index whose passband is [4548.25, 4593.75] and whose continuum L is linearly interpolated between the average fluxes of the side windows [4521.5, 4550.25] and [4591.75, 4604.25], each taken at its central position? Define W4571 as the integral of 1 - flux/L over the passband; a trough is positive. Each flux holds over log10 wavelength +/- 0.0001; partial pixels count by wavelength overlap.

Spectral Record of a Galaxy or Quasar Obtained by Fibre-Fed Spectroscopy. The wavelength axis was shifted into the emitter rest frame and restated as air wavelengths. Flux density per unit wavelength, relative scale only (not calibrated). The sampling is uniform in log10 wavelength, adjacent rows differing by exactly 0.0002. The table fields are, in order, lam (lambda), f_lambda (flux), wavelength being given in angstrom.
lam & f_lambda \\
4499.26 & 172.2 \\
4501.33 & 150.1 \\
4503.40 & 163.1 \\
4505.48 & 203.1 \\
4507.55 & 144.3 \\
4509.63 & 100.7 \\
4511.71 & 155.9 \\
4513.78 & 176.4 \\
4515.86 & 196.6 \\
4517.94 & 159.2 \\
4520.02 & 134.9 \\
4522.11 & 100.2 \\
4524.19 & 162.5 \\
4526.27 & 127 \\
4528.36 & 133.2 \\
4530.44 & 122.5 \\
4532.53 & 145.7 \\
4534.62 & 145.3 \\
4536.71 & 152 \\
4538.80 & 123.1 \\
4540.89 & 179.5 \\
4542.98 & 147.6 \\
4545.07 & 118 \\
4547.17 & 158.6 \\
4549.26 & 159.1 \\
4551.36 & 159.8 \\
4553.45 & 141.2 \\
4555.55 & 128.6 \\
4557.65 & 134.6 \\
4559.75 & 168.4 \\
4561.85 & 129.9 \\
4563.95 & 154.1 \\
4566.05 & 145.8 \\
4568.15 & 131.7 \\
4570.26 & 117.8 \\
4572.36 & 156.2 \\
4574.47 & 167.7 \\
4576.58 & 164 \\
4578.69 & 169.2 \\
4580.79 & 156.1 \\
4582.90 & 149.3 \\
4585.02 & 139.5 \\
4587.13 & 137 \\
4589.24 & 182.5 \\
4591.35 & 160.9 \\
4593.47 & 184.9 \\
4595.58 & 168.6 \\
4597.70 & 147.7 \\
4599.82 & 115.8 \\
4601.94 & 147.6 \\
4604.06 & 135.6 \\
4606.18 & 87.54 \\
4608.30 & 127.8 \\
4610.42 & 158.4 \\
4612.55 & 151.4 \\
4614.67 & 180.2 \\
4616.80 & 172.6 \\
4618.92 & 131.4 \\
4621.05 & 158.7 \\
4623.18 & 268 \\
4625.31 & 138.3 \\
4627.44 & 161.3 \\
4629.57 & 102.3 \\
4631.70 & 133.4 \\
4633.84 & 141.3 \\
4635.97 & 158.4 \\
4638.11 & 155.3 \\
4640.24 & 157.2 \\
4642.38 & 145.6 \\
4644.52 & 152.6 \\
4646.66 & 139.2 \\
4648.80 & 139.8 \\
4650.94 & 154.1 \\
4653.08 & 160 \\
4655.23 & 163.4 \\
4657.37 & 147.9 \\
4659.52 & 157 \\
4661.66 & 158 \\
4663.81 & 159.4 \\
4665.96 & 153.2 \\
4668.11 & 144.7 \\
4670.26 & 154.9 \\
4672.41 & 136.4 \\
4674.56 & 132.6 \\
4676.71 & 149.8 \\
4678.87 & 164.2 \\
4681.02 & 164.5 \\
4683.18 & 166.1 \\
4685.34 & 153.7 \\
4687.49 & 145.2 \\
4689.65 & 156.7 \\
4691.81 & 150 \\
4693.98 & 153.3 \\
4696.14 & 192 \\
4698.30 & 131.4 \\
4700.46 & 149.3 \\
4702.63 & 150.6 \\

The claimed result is -1.2 angstrom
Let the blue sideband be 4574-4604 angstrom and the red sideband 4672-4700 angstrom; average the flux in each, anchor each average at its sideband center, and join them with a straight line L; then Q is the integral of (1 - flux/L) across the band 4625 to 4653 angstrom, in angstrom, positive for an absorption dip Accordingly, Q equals 1.7 angstrom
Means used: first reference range 156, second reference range 154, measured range 145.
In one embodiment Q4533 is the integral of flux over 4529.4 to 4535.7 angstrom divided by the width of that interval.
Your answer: 138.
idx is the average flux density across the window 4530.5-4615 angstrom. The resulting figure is 148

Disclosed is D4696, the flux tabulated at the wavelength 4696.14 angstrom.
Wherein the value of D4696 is 192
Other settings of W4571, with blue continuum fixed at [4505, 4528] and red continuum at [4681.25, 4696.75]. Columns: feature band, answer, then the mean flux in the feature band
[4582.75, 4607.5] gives 1.2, 146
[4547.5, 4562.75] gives 0.5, 147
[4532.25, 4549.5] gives 0.4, 147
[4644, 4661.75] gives 0.5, 152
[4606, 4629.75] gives -0.4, 158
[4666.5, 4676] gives 0.9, 143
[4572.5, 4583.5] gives -0.6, 161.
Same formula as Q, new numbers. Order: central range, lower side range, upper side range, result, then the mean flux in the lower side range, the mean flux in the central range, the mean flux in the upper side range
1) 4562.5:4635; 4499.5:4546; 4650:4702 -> -0.1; 148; 151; 154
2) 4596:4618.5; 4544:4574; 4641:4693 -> 0.7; 144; 143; 152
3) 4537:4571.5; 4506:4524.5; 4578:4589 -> 1.6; 149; 144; 152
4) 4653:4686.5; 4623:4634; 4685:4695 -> -0.6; 150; 154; 152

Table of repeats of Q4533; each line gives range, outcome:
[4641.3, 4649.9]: 144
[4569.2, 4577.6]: 151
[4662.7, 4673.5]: 150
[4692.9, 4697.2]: 173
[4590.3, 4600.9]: 155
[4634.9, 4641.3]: 157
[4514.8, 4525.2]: 151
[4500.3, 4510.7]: 152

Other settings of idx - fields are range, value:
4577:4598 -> 160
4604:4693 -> 152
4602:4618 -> 145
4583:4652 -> 151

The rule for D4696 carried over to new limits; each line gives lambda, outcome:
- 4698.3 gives 131.4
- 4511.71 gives 155.9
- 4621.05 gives 158.7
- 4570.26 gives 117.8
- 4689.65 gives 156.7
